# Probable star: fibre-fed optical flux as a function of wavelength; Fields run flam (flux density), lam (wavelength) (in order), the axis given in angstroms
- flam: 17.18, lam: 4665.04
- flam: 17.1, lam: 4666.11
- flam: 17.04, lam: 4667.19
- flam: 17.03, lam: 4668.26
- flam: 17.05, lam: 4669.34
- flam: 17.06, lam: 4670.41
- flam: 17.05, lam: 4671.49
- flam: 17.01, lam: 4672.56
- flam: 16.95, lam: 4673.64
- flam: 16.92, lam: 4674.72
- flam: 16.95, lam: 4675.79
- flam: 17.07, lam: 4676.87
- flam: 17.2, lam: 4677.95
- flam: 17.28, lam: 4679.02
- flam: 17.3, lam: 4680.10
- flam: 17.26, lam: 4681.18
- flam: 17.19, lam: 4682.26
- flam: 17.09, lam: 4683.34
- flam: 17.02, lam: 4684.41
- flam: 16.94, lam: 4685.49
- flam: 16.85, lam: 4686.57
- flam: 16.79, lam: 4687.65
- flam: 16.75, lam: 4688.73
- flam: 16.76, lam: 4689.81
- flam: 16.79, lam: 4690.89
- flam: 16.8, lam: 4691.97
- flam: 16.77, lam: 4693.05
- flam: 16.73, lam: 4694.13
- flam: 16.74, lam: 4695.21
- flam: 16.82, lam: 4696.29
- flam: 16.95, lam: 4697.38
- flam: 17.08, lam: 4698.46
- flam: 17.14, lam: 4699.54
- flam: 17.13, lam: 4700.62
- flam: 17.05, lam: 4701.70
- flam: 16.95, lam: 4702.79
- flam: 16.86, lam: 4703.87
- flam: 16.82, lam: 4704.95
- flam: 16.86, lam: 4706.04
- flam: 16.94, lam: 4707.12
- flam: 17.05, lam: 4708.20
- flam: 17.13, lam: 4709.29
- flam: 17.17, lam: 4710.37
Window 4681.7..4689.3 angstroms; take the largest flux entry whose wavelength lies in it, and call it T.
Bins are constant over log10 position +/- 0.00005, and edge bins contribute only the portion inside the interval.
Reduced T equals 17.19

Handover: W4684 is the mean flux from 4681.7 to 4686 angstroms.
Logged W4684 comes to 17.1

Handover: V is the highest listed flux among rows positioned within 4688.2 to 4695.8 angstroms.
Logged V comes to 16.8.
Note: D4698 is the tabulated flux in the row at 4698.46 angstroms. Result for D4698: 17.08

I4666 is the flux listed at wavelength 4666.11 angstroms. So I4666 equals 17.1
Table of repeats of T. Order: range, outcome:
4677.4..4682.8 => 17.3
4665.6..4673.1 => 17.1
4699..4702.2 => 17.14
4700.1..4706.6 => 17.13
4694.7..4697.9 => 16.95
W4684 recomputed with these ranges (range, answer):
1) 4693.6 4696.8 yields 16.8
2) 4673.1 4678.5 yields 17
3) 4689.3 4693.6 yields 16.8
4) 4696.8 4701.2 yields 17.1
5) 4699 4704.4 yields 17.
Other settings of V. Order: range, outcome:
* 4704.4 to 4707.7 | 16.94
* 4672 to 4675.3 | 17.01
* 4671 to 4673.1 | 17.05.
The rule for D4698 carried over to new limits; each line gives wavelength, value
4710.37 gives 17.17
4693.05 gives 16.77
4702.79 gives 16.95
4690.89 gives 16.79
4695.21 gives 16.74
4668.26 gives 17.03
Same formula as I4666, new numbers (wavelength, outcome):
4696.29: 16.82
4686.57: 16.85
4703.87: 16.86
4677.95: 17.2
